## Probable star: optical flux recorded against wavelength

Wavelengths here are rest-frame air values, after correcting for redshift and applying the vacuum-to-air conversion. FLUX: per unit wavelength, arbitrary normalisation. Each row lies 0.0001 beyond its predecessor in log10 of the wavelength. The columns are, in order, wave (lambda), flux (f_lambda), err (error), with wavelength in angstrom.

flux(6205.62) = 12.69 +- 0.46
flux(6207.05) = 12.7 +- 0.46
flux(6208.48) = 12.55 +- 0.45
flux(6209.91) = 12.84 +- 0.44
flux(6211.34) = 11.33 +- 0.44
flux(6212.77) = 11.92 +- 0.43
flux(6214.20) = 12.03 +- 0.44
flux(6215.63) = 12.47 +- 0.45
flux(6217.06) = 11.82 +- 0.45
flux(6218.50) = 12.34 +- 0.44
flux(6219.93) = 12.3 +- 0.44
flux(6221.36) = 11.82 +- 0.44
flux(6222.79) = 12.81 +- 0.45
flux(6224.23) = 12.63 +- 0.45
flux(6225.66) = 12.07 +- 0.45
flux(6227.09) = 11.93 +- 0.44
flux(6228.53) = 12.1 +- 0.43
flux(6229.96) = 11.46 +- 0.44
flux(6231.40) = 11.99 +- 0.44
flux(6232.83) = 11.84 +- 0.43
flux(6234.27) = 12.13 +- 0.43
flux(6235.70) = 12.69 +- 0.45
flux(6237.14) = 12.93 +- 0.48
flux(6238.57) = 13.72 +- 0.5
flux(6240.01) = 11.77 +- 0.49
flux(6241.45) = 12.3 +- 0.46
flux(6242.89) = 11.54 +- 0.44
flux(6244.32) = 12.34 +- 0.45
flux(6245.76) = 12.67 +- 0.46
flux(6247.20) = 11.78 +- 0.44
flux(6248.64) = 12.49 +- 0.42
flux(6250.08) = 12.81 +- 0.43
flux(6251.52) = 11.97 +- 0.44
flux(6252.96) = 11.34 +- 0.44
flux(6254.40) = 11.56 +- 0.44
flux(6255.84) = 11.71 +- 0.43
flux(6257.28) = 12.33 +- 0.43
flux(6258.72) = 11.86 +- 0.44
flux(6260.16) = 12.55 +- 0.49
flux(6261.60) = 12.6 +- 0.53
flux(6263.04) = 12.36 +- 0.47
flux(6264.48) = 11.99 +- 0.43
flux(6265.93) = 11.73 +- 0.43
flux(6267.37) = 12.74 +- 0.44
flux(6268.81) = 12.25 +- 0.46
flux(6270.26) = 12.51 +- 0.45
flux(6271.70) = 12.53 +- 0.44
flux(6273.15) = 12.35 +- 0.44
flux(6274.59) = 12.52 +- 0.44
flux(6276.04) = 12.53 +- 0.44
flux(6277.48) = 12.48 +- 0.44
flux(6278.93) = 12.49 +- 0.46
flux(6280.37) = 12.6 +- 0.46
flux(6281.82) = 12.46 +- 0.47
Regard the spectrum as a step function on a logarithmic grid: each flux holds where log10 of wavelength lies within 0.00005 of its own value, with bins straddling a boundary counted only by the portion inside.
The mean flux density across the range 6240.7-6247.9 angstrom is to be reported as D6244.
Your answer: 12.1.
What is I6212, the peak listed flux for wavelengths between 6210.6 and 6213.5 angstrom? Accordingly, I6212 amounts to 11.92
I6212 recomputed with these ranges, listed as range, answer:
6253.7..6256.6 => 11.71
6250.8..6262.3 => 12.6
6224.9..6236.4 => 12.69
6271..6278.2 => 12.53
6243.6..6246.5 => 12.67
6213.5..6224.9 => 12.81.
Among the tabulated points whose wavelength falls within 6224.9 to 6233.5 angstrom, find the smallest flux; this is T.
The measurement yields 11.46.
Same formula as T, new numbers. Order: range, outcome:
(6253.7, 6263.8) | 11.56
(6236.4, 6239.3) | 12.93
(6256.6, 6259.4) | 11.86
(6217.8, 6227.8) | 11.82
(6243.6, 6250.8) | 11.78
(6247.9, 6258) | 11.34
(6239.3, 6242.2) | 11.77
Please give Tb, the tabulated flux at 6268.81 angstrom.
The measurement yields 12.25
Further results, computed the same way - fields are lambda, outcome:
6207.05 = 12.7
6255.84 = 11.71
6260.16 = 12.55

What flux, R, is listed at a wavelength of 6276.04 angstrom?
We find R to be 12.53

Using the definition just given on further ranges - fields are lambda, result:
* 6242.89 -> 11.54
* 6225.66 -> 12.07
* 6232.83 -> 11.84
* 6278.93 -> 12.49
